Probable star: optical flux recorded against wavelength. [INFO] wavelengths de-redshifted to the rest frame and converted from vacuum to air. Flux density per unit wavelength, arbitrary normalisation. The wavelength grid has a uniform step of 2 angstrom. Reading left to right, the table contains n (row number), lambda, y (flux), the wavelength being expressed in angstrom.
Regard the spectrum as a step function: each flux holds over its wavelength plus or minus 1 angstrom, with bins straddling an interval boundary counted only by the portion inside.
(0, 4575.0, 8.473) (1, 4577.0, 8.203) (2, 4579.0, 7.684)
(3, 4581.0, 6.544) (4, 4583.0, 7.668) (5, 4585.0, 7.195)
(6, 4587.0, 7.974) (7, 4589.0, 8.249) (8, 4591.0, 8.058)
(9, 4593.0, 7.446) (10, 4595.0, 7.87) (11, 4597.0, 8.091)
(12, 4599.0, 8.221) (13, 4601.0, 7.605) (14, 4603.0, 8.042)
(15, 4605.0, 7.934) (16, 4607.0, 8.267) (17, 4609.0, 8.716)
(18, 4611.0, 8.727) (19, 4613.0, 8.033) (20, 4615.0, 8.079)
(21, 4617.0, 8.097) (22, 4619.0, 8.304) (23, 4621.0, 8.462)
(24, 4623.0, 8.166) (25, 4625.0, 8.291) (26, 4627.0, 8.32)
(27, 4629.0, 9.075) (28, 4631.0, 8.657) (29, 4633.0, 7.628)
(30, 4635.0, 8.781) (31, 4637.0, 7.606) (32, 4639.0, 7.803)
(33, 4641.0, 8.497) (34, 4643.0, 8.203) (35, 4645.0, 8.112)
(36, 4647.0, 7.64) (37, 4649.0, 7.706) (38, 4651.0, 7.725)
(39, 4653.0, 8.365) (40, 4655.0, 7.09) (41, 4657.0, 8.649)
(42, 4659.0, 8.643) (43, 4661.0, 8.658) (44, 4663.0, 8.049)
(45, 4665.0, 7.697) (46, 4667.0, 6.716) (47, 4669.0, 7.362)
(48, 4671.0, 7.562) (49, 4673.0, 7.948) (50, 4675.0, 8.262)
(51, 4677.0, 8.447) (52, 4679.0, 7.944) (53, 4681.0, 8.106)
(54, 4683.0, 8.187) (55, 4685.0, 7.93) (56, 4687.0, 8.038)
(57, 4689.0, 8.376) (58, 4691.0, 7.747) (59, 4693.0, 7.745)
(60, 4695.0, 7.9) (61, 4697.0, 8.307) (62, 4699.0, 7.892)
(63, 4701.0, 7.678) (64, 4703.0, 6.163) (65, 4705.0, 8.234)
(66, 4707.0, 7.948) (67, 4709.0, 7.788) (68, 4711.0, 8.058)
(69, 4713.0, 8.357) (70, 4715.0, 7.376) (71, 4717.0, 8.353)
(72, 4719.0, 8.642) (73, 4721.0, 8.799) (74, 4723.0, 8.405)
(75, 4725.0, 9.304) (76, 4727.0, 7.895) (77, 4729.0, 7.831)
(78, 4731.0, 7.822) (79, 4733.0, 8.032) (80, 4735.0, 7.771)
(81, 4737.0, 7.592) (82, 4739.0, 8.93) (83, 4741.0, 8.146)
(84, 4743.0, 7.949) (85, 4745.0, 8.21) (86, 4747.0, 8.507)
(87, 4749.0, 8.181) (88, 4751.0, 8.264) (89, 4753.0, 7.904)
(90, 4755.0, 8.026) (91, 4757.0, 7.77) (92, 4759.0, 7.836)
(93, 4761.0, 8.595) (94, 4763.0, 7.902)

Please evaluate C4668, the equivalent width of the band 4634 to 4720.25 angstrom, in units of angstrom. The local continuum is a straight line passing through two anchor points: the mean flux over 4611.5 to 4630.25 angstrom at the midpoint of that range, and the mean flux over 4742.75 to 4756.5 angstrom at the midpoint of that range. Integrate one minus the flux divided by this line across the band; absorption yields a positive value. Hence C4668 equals 3.0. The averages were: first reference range 8.33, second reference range 8.15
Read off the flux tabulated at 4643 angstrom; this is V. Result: 8.203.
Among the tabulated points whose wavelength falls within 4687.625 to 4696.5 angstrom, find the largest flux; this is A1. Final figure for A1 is 8.376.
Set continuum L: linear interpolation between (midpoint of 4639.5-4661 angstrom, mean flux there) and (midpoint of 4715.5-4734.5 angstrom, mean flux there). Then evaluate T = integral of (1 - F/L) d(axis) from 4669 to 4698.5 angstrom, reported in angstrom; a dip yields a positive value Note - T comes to 0.6 angstrom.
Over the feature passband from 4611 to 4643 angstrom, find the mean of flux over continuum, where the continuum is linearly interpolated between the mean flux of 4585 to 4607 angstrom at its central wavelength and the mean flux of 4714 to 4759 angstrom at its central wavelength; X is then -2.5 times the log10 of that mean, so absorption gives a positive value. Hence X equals -0.04 mag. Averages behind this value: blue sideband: 7.93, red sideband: 8.16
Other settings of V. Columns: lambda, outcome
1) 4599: 8.221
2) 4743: 7.949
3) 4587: 7.974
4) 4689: 8.376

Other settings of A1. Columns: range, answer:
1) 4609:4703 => 9.075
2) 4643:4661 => 8.658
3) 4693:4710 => 8.307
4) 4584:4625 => 8.727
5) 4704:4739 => 9.304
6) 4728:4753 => 8.93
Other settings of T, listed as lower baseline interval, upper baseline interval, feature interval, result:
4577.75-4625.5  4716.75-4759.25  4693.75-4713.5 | 0.8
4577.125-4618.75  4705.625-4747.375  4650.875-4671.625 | 0.5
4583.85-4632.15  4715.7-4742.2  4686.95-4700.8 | 0.4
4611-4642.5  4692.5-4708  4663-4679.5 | 0.4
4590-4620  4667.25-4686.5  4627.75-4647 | -0.5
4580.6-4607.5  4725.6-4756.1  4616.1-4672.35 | -1.1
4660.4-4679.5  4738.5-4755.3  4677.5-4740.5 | 0.0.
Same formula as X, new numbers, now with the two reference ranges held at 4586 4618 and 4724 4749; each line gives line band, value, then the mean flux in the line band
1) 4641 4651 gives 0.02 mag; 7.95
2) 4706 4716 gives 0.03 mag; 7.91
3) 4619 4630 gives -0.05 mag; 8.45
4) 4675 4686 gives 0.00 mag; 8.14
